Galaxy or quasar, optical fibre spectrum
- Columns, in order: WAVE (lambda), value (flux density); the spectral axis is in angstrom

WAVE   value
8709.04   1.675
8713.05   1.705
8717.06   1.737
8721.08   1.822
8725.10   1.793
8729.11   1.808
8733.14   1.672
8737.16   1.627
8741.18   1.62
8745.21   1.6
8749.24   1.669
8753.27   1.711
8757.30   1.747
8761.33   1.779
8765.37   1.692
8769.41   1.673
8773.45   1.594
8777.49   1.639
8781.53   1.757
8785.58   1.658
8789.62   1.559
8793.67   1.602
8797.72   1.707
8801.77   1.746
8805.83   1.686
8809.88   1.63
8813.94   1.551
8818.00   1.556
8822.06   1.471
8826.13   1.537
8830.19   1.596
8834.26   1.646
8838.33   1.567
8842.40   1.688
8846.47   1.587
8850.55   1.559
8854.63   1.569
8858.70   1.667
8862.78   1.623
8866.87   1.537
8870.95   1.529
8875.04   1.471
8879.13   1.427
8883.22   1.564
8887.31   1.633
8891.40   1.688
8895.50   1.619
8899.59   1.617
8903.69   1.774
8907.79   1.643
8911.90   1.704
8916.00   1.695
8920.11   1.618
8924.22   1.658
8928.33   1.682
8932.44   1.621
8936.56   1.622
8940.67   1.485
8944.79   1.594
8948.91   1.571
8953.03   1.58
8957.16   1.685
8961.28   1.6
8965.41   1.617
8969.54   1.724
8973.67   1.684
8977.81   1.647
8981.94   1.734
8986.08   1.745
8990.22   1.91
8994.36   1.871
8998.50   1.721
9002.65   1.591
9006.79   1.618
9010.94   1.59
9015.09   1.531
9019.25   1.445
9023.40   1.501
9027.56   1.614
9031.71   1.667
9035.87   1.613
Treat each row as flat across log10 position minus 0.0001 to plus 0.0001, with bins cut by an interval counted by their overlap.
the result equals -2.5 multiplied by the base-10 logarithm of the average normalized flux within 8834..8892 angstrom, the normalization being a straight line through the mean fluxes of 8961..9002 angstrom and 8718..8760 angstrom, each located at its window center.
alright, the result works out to 0.09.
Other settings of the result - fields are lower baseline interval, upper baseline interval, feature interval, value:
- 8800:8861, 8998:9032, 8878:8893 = 0.01 mag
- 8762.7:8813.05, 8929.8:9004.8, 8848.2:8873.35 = 0.06 mag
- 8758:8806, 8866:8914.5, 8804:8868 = 0.03 mag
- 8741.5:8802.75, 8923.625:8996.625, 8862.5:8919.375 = 0.04 mag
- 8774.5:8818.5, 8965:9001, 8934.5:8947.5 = 0.10 mag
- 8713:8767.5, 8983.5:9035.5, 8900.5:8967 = 0.02 mag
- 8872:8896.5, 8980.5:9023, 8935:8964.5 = 0.02 mag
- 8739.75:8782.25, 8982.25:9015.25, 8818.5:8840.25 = 0.08 mag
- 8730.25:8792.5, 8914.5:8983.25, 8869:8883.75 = 0.11 mag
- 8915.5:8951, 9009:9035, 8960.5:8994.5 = -0.09 mag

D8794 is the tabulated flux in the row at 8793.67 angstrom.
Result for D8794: 1.602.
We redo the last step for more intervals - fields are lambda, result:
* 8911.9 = 1.704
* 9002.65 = 1.591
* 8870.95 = 1.529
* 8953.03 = 1.58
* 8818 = 1.556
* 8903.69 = 1.774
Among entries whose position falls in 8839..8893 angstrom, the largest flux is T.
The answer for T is 1.688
